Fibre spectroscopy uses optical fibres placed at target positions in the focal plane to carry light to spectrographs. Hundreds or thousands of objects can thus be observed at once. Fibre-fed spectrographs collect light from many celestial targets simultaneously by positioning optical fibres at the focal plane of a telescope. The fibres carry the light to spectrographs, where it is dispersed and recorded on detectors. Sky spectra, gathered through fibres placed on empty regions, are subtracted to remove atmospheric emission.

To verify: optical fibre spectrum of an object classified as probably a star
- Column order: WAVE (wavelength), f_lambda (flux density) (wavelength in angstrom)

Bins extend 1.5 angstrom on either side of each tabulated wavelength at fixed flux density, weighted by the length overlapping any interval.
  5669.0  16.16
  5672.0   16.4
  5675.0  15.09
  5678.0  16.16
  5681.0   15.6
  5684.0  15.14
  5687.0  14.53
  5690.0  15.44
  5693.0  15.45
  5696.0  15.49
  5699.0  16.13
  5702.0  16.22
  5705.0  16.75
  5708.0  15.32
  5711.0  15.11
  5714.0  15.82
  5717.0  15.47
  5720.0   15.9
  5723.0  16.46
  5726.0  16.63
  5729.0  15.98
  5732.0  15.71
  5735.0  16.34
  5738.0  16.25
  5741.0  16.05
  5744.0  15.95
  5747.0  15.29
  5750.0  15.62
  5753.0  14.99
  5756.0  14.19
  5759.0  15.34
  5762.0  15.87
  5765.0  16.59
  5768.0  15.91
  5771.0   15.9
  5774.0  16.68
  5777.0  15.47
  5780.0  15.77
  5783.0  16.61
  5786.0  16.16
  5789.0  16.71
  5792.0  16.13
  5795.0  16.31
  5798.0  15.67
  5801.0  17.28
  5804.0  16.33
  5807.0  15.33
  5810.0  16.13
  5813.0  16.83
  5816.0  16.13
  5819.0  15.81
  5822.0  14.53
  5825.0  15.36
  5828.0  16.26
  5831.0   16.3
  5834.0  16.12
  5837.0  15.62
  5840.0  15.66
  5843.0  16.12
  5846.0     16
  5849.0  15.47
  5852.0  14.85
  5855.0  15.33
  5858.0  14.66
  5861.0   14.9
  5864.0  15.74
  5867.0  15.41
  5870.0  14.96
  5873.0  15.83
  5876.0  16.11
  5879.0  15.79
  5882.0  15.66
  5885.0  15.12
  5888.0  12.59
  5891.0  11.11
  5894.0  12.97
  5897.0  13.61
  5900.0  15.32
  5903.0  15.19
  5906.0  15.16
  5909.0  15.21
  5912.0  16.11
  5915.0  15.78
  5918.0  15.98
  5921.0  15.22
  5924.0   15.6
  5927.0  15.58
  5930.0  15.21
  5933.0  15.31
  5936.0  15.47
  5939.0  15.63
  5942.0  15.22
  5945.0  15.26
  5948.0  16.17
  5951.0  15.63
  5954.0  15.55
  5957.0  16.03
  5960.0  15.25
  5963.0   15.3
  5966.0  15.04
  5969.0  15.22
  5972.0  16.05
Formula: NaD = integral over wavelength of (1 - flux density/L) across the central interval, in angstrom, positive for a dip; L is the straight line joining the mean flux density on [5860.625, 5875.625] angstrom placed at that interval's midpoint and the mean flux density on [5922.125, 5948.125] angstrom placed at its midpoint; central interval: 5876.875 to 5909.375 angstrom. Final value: 2.3 angstrom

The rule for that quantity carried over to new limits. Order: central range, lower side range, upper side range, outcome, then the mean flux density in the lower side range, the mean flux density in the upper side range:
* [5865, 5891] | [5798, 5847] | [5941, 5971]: 1.3 angstrom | 16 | 15.5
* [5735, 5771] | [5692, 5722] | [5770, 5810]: 0.7 angstrom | 15.8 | 16.2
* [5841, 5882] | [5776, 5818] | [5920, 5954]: 1.0 angstrom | 16.2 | 15.5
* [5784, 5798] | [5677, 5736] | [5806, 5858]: -0.5 angstrom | 15.8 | 15.7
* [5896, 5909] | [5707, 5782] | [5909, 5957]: 0.6 angstrom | 15.8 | 15.6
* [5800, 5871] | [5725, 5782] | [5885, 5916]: -3.4 angstrom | 15.8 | 14.3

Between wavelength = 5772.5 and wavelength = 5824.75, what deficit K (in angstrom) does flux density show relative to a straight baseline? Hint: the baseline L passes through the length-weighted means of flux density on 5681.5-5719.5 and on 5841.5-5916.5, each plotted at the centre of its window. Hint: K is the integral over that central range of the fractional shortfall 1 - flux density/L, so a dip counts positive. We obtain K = -2.8 angstrom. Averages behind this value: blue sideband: 15.6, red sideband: 15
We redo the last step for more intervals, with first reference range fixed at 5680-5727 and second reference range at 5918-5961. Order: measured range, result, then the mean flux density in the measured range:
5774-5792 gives -0.62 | 16.2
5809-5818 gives -0.42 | 16.3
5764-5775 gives -0.41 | 16.2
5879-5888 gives 0.34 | 15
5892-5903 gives 1.10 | 14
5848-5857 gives 0.24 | 15.2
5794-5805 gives -0.54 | 16.4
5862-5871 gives 0.13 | 15.4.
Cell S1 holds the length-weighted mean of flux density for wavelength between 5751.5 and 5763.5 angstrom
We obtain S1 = 15.1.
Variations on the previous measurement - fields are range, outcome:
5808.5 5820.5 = 16.2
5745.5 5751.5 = 15.5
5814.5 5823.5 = 15.5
